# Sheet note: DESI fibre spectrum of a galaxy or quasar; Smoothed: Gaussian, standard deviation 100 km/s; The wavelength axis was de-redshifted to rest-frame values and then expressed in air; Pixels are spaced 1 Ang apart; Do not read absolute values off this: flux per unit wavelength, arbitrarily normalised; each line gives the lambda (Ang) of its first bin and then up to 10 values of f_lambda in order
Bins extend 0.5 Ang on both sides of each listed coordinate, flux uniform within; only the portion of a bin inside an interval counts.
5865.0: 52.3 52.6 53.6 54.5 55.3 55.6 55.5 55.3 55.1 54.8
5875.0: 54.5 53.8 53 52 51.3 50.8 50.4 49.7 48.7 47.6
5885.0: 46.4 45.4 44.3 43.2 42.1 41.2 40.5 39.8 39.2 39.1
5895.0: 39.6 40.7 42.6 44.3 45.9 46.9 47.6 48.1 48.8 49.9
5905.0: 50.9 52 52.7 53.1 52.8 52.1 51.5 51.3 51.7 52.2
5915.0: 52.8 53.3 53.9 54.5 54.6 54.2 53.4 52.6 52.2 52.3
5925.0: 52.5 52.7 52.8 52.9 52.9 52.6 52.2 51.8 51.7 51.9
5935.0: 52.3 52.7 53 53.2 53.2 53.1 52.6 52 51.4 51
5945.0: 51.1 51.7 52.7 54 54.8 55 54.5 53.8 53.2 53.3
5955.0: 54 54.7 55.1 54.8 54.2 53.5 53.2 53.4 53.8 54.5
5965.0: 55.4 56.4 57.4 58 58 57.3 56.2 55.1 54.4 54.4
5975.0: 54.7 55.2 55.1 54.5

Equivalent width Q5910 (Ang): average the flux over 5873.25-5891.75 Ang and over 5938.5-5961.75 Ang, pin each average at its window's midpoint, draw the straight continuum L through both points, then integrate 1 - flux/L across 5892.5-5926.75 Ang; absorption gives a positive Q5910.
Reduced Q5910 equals 0.39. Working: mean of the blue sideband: 48.3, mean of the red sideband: 53.3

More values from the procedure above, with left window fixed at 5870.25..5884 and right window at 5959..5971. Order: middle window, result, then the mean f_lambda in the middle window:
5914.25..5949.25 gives 1.1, 52.7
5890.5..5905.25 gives 2.5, 44.1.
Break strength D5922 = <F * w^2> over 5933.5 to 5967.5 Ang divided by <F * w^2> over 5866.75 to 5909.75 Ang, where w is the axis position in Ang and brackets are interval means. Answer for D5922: 1.1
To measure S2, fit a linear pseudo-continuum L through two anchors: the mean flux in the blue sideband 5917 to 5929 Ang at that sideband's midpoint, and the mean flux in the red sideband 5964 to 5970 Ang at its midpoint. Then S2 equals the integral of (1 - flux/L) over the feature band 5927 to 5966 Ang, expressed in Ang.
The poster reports 1.4 Ang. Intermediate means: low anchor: 53.2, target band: 53.2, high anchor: 56.9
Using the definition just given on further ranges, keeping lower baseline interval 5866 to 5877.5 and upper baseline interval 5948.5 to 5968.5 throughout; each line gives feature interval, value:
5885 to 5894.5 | 2.21 Ang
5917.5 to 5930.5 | 0.36 Ang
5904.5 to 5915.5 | 0.50 Ang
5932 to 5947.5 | 0.68 Ang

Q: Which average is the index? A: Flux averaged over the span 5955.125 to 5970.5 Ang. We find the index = 55.3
